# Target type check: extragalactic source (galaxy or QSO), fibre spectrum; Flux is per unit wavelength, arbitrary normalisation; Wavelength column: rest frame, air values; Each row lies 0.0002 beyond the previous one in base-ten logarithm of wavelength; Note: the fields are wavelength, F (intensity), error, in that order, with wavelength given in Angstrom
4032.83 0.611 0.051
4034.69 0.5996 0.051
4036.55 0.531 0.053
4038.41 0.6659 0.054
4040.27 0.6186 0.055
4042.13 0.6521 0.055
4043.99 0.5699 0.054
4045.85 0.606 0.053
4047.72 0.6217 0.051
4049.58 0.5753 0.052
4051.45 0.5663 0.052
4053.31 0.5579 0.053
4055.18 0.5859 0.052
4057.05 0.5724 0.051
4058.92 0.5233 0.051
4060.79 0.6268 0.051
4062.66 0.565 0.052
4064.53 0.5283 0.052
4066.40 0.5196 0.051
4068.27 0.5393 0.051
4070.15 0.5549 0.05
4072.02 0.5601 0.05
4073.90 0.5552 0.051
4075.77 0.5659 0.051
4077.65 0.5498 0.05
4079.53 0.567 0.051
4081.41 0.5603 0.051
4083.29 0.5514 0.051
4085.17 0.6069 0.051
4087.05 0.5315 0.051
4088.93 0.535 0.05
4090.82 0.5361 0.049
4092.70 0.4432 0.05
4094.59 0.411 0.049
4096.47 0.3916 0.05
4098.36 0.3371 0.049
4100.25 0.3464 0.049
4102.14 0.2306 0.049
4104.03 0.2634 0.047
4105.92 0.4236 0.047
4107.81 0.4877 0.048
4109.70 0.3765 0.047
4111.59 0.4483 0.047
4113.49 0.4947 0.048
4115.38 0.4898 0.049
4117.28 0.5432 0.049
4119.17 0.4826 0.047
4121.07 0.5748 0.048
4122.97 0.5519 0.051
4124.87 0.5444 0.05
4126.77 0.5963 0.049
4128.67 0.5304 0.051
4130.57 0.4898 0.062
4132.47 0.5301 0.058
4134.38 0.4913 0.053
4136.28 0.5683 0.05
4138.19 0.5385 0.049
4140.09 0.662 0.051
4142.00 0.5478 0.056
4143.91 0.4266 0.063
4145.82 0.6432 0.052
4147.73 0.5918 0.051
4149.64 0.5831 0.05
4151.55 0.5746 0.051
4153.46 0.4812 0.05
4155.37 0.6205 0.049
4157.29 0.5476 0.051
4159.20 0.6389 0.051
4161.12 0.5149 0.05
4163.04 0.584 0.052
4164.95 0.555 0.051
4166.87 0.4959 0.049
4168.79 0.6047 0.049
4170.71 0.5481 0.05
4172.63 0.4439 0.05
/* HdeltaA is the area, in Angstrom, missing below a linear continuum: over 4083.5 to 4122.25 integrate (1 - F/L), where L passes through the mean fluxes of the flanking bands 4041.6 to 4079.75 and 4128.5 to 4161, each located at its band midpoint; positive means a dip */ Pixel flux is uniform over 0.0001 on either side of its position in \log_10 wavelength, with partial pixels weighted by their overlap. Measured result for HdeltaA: 7.7 Angstrom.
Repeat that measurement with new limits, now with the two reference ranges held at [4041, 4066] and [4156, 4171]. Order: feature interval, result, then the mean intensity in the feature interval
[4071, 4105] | 5.93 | 0.475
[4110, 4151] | 2.21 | 0.537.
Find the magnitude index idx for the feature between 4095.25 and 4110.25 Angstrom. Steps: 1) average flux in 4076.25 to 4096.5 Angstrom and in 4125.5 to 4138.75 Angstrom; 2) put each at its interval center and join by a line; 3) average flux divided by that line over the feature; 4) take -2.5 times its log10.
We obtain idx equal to 0.42 mag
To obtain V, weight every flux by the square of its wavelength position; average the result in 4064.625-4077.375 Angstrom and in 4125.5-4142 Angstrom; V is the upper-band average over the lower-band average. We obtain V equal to 1.0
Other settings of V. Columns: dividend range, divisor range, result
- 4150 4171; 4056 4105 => 1.17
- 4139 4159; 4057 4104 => 1.18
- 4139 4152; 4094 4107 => 1.71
